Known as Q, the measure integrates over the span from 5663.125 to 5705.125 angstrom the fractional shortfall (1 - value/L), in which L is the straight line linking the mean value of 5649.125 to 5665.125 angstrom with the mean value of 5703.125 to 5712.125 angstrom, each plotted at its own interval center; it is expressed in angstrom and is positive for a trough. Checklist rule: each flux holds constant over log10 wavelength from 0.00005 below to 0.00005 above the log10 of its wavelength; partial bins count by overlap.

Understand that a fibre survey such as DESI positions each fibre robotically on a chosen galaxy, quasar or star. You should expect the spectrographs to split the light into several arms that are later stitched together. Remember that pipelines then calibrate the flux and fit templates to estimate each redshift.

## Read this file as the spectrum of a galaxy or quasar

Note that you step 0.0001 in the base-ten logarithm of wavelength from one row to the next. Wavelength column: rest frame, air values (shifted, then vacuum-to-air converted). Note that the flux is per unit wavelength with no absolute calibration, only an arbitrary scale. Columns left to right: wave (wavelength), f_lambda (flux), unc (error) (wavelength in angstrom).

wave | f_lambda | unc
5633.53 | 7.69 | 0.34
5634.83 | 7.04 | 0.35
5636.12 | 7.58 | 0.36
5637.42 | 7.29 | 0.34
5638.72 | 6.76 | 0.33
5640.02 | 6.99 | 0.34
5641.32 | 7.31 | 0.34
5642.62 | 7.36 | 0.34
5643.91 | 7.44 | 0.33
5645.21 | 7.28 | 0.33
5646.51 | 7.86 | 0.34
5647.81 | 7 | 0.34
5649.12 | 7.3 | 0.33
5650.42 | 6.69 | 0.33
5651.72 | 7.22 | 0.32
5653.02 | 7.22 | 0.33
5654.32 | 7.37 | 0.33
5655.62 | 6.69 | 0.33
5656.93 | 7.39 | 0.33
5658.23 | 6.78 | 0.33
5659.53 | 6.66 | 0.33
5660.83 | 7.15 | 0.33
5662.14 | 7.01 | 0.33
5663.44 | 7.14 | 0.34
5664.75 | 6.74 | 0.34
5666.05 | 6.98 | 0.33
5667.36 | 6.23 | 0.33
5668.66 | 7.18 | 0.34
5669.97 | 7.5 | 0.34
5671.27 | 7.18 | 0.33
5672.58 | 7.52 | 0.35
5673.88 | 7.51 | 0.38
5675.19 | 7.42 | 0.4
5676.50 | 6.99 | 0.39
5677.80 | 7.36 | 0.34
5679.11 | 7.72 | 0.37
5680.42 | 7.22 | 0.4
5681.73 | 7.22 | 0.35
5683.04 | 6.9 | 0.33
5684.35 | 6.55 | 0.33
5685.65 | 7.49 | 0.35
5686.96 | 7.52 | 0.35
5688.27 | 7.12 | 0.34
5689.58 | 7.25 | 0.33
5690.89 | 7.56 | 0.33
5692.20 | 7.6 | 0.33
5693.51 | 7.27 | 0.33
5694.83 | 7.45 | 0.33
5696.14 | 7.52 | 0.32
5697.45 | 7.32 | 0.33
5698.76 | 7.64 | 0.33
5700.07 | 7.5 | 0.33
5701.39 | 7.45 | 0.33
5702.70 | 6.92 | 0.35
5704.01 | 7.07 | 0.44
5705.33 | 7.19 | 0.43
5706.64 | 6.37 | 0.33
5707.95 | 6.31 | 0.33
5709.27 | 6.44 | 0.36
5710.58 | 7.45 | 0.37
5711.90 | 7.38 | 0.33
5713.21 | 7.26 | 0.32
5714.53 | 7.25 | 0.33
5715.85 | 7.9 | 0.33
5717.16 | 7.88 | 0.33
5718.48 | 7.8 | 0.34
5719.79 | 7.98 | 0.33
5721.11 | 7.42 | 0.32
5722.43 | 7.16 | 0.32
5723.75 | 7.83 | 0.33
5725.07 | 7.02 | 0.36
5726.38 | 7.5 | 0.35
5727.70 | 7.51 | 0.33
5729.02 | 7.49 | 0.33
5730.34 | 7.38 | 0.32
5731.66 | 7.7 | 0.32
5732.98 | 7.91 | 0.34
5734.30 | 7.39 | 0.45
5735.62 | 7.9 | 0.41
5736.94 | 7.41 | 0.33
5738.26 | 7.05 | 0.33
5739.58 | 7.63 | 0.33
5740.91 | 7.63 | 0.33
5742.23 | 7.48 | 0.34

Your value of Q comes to -1.9 angstrom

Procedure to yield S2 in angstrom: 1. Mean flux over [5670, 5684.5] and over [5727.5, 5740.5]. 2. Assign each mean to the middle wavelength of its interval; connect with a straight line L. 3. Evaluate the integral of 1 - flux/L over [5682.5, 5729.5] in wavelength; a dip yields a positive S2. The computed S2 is 0.6 angstrom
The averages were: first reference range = 7.27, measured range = 7.31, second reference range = 7.54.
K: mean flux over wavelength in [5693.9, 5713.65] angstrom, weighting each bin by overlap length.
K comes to 7.15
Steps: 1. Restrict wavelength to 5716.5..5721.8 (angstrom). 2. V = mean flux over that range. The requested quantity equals 7.77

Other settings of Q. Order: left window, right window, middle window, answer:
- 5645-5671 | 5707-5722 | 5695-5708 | 0.2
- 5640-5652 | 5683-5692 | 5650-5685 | 0.7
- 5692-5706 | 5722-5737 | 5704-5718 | 0.5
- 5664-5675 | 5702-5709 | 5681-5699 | -1.0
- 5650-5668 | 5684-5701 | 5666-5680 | -0.2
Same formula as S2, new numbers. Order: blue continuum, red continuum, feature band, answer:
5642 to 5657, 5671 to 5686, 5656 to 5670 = 0.6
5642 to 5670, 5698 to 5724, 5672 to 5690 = -0.2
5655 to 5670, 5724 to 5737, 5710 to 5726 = -0.2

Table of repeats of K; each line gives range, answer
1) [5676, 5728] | 7.31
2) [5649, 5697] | 7.18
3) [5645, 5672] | 7.07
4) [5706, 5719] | 7.2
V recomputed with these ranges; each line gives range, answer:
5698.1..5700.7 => 7.58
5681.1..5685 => 6.89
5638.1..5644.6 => 7.18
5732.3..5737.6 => 7.66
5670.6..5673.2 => 7.35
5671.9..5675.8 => 7.48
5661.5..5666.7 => 6.97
